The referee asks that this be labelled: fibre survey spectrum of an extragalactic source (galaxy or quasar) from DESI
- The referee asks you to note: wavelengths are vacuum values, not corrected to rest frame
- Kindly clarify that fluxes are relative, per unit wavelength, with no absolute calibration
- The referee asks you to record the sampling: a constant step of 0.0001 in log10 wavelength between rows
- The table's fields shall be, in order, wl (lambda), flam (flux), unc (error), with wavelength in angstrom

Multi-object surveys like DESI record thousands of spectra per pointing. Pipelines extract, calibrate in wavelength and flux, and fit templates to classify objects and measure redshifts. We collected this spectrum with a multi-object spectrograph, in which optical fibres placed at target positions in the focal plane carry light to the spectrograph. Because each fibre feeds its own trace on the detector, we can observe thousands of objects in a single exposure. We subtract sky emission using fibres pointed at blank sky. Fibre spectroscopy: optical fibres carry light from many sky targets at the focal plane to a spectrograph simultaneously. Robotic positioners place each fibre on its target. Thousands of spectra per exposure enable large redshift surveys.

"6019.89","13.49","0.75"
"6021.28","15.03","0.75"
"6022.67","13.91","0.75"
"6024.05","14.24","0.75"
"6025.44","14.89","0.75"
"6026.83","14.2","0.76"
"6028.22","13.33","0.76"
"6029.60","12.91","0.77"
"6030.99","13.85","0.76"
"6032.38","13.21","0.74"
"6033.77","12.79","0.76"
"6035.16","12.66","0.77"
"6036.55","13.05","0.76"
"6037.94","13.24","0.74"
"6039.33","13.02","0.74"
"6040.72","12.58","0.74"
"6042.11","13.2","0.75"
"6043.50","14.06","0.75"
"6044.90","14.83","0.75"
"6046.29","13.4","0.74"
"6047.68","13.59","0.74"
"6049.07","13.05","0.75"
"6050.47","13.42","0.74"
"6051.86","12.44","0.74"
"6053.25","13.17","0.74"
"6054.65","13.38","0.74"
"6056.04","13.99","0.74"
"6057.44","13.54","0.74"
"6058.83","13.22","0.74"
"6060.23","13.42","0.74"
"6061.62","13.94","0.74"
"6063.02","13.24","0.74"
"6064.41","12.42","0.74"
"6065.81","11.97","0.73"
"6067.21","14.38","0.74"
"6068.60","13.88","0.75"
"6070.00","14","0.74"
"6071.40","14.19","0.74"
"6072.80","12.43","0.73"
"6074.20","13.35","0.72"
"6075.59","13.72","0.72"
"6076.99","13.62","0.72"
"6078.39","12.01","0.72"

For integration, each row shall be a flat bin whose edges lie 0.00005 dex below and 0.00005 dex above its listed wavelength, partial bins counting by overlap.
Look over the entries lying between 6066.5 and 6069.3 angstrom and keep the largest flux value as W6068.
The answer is 14.38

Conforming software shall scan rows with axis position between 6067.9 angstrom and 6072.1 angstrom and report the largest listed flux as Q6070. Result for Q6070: 14.19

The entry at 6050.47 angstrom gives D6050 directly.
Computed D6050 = 13.42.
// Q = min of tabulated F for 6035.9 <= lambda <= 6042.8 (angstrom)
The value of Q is 12.58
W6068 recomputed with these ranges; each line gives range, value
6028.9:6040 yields 13.85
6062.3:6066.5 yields 13.24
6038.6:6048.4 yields 14.83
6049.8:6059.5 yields 13.99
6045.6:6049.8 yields 13.59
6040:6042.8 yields 13.2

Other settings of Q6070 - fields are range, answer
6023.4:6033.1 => 14.89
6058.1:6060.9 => 13.42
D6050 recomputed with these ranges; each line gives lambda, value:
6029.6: 12.91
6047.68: 13.59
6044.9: 14.83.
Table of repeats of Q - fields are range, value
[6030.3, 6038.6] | 12.66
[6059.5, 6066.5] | 11.97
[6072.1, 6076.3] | 12.43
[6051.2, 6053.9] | 12.44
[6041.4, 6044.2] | 13.2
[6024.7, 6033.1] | 12.91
